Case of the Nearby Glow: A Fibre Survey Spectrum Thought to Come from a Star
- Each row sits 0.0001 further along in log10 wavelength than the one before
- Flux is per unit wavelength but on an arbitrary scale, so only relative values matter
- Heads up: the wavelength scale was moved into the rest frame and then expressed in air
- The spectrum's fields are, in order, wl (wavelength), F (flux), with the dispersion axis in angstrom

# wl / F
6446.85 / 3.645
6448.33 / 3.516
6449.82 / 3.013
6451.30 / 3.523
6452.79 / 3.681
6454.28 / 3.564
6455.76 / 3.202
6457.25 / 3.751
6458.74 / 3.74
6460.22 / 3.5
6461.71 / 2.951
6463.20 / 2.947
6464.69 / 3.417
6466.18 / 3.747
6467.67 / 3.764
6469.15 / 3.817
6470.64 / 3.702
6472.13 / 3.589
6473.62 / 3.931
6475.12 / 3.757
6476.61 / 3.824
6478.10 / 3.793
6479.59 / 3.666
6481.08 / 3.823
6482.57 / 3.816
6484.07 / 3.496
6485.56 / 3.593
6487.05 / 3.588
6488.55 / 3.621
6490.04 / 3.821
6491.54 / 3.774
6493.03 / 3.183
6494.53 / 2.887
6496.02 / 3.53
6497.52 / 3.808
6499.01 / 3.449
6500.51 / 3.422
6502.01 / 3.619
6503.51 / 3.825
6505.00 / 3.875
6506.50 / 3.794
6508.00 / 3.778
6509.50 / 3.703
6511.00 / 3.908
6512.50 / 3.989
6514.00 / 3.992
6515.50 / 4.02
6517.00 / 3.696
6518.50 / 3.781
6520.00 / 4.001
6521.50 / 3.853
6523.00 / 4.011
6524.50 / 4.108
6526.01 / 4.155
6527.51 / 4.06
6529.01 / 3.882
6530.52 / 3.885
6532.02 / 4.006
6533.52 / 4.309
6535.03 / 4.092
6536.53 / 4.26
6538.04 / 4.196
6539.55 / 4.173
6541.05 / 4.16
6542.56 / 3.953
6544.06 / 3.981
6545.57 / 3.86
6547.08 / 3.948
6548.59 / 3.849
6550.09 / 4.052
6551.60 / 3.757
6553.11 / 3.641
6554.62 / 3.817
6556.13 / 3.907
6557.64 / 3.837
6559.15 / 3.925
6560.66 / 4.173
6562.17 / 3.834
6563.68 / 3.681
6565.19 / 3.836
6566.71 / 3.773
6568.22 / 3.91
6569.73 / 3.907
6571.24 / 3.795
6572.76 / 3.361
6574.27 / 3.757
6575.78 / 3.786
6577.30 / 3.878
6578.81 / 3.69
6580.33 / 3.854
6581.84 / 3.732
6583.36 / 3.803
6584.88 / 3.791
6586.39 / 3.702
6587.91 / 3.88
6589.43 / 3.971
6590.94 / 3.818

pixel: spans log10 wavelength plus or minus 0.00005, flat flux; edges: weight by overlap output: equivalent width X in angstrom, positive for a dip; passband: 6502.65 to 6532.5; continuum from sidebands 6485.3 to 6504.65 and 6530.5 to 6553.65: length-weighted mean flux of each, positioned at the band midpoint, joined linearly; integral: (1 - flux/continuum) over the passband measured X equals -1.10 angstrom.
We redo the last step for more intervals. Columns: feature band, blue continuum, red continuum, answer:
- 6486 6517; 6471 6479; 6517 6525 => 1.46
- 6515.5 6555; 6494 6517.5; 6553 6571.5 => -2.02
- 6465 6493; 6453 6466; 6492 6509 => -1.81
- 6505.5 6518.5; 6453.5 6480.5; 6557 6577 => -0.57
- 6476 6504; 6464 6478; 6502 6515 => 1.37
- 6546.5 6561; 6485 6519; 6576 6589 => -0.50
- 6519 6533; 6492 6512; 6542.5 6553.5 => -0.92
